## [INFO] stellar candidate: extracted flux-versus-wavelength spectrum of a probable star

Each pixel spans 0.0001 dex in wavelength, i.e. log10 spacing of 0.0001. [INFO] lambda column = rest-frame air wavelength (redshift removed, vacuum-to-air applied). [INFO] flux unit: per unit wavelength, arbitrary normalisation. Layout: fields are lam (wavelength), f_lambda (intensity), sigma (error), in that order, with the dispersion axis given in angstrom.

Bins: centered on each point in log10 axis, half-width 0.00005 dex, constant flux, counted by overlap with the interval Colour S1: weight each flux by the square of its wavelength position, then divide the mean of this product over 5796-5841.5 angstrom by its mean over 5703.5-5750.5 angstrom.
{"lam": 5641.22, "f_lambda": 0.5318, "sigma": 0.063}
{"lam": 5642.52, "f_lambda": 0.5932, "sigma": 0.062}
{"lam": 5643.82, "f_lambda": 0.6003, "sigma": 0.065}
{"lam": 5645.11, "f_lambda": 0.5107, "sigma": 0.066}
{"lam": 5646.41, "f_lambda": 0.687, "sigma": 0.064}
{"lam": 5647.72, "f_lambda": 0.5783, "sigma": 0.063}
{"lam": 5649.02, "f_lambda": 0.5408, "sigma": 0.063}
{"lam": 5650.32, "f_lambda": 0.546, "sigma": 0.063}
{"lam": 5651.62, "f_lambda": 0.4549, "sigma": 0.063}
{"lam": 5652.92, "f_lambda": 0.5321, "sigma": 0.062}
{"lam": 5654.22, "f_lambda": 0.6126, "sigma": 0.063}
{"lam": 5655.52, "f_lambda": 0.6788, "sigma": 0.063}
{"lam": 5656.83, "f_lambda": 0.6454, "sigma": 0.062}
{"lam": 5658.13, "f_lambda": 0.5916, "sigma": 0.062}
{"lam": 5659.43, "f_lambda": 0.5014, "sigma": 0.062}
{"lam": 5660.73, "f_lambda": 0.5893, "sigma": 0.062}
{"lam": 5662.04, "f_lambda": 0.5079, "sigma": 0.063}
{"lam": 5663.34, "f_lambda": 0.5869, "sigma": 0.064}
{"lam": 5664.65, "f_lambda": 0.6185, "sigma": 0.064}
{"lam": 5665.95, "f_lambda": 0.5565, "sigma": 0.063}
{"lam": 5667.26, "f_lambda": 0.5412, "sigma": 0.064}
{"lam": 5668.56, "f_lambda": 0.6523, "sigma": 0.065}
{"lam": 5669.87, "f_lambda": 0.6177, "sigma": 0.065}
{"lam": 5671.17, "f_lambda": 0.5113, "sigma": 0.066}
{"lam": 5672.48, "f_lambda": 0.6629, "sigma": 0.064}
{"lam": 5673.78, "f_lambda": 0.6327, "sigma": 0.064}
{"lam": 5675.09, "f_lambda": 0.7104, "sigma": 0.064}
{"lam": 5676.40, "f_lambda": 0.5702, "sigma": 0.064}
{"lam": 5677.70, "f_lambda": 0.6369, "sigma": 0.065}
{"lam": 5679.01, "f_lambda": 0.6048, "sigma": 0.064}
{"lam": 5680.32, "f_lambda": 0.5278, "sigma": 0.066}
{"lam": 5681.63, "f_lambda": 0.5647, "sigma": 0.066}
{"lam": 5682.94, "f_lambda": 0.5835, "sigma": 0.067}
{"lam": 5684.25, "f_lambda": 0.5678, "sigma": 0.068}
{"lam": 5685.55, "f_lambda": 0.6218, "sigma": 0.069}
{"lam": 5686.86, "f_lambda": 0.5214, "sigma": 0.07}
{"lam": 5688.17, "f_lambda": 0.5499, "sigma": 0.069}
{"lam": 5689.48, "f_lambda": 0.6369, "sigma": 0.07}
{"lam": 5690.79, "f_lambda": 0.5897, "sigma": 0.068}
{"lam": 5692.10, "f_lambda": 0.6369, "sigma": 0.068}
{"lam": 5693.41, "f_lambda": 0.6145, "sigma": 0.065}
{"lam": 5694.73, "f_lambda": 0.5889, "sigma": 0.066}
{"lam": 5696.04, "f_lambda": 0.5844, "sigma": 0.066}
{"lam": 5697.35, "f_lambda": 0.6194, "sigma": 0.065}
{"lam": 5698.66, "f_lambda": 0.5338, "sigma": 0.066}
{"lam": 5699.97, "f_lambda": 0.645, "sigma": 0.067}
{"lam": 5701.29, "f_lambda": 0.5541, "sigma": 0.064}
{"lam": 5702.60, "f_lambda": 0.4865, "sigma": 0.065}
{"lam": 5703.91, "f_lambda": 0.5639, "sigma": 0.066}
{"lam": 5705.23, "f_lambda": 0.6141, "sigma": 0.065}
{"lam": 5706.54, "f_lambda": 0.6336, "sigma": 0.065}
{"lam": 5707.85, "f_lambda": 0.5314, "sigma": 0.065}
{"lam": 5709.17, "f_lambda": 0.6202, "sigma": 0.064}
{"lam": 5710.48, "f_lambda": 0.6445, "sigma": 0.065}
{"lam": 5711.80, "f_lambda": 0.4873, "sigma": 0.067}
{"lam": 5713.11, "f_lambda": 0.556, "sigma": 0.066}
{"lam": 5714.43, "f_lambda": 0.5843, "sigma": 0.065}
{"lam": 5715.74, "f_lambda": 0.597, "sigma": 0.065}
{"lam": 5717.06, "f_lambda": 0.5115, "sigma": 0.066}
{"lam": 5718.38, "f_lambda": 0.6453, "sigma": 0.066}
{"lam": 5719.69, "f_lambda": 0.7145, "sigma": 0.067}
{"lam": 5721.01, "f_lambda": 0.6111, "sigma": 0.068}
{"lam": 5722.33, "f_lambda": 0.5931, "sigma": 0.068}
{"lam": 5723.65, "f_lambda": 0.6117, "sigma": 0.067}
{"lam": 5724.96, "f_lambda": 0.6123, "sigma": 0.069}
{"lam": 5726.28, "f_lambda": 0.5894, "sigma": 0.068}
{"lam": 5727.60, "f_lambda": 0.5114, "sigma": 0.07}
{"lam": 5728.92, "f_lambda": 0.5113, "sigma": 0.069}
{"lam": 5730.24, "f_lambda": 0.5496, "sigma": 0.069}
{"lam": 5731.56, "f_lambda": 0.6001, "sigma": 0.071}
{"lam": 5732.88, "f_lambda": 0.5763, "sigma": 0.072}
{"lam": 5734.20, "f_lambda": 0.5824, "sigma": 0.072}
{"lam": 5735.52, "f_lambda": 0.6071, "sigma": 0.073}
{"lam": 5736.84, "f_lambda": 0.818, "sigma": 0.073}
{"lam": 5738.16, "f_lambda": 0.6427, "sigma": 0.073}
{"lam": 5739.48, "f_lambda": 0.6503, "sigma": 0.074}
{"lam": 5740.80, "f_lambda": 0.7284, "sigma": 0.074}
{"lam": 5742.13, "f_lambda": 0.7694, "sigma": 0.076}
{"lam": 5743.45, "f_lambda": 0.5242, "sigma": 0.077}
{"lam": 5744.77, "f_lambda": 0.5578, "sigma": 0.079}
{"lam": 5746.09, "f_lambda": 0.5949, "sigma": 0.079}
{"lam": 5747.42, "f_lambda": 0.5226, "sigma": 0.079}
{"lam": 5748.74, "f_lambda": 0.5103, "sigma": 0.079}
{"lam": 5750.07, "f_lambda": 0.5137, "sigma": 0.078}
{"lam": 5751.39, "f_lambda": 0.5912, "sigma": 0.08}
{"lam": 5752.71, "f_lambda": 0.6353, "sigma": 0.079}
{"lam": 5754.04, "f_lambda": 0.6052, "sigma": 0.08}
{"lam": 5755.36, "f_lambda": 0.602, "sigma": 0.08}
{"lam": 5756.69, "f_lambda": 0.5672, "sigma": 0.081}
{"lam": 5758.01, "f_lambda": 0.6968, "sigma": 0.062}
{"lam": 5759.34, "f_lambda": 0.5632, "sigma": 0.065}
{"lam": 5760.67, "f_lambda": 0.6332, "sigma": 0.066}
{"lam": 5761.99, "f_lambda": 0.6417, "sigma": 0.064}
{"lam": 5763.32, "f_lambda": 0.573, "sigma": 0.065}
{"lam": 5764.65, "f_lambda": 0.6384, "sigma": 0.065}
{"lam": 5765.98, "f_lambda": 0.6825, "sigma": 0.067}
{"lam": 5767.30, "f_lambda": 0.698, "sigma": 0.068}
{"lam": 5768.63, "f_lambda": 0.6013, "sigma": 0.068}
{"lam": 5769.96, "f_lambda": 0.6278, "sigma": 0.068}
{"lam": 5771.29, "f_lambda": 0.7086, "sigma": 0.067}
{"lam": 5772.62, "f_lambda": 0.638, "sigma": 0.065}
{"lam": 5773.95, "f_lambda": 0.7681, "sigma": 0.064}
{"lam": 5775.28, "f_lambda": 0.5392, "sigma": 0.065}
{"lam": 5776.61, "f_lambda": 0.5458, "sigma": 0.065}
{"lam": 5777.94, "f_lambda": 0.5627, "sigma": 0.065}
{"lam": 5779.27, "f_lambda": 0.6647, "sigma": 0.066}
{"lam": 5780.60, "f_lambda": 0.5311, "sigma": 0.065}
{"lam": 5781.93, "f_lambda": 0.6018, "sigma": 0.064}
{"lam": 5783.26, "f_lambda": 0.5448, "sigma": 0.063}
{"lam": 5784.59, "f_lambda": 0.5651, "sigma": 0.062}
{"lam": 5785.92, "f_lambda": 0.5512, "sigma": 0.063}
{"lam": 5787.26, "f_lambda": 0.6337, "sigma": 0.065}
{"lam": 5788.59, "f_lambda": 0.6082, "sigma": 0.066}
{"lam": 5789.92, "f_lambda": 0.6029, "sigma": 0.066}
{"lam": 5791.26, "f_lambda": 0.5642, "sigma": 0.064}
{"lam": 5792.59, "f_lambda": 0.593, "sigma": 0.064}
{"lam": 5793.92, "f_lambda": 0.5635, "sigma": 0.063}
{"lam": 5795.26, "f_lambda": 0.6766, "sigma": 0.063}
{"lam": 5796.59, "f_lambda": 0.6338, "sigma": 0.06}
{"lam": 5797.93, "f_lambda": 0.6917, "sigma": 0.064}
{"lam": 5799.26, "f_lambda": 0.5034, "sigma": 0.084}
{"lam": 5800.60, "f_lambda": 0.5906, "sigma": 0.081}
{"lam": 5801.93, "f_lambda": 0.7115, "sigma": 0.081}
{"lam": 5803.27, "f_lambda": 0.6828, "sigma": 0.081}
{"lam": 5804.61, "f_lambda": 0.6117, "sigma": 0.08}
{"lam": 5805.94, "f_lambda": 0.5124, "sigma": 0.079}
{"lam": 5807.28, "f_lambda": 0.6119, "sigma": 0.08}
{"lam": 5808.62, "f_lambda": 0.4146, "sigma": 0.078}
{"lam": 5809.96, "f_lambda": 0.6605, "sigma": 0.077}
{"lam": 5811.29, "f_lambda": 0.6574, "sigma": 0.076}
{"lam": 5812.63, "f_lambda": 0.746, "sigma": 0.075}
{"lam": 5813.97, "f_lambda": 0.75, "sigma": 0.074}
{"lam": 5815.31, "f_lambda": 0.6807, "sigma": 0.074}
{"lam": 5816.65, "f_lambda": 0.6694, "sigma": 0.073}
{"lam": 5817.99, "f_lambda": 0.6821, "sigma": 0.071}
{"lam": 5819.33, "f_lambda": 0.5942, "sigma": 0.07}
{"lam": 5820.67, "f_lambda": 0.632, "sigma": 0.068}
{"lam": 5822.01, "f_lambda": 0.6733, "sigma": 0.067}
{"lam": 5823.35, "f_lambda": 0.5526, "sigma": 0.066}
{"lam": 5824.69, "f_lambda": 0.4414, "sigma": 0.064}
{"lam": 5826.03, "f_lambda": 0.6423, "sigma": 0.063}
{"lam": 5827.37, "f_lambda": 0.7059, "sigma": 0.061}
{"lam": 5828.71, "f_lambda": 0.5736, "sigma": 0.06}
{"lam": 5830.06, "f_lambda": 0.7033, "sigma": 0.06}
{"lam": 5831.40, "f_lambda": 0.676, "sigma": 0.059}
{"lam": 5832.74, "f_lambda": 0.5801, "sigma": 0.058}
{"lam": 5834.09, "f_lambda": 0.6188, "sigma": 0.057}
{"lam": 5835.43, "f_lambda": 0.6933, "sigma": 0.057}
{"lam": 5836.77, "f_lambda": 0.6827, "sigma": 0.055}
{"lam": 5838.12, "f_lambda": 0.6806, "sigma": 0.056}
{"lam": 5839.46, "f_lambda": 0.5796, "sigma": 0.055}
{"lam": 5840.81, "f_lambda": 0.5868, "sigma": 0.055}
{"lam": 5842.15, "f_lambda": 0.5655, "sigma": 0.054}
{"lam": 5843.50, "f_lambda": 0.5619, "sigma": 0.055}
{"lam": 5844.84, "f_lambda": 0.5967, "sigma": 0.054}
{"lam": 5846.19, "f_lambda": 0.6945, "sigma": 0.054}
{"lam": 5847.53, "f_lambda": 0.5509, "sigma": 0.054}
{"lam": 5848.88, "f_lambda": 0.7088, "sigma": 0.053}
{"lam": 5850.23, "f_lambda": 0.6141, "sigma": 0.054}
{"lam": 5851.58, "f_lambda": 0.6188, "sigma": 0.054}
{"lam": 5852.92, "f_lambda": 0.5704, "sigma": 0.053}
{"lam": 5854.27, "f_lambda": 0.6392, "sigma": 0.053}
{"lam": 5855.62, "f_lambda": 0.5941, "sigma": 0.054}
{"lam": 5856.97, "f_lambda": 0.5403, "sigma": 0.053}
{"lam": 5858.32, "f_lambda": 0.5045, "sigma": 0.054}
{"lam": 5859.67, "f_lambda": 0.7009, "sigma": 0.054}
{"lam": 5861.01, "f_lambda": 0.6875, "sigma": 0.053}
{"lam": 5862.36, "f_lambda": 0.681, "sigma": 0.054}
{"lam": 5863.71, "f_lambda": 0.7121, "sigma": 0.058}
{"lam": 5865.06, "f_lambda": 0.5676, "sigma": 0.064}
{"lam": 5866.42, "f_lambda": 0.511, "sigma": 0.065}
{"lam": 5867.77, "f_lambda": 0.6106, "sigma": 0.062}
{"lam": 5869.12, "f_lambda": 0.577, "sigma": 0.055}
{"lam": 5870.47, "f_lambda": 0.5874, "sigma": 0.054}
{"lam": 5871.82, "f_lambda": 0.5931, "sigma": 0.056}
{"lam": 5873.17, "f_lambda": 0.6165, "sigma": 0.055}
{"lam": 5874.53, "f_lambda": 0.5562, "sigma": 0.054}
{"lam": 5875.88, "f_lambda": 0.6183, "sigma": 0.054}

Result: 1.1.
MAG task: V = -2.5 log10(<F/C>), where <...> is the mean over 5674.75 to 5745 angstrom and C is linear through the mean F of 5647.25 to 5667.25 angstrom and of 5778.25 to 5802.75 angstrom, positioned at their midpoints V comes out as -0.03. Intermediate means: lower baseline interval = 0.568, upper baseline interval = 0.602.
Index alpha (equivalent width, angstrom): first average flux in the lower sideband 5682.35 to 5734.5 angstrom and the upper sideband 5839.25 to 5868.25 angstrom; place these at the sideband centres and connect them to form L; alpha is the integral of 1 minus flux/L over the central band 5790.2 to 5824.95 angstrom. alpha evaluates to -1.1 angstrom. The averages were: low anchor 0.585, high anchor 0.609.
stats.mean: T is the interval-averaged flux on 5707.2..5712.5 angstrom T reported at 0.571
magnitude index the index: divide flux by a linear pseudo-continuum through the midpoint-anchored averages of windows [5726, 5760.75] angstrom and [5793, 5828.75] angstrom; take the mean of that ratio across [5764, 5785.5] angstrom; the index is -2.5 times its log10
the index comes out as -0.01 mag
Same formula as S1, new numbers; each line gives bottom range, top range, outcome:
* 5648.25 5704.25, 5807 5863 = 1.13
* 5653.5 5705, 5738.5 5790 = 1.07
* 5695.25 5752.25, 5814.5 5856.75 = 1.09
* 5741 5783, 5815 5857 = 1.05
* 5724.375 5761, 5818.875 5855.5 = 1.06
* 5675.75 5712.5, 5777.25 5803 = 1.07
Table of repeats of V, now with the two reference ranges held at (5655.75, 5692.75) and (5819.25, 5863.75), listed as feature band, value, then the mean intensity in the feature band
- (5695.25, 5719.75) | 0.027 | 0.583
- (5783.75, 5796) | 0.031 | 0.595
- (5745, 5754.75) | 0.070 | 0.567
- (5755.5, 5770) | -0.037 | 0.628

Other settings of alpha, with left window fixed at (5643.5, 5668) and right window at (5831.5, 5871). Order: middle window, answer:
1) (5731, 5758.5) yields -1.0 angstrom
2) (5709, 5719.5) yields 0.0 angstrom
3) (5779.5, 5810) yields 0.5 angstrom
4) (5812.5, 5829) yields -0.8 angstrom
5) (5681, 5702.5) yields -0.2 angstrom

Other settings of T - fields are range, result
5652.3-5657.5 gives 0.618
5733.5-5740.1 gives 0.66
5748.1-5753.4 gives 0.563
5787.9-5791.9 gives 0.592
